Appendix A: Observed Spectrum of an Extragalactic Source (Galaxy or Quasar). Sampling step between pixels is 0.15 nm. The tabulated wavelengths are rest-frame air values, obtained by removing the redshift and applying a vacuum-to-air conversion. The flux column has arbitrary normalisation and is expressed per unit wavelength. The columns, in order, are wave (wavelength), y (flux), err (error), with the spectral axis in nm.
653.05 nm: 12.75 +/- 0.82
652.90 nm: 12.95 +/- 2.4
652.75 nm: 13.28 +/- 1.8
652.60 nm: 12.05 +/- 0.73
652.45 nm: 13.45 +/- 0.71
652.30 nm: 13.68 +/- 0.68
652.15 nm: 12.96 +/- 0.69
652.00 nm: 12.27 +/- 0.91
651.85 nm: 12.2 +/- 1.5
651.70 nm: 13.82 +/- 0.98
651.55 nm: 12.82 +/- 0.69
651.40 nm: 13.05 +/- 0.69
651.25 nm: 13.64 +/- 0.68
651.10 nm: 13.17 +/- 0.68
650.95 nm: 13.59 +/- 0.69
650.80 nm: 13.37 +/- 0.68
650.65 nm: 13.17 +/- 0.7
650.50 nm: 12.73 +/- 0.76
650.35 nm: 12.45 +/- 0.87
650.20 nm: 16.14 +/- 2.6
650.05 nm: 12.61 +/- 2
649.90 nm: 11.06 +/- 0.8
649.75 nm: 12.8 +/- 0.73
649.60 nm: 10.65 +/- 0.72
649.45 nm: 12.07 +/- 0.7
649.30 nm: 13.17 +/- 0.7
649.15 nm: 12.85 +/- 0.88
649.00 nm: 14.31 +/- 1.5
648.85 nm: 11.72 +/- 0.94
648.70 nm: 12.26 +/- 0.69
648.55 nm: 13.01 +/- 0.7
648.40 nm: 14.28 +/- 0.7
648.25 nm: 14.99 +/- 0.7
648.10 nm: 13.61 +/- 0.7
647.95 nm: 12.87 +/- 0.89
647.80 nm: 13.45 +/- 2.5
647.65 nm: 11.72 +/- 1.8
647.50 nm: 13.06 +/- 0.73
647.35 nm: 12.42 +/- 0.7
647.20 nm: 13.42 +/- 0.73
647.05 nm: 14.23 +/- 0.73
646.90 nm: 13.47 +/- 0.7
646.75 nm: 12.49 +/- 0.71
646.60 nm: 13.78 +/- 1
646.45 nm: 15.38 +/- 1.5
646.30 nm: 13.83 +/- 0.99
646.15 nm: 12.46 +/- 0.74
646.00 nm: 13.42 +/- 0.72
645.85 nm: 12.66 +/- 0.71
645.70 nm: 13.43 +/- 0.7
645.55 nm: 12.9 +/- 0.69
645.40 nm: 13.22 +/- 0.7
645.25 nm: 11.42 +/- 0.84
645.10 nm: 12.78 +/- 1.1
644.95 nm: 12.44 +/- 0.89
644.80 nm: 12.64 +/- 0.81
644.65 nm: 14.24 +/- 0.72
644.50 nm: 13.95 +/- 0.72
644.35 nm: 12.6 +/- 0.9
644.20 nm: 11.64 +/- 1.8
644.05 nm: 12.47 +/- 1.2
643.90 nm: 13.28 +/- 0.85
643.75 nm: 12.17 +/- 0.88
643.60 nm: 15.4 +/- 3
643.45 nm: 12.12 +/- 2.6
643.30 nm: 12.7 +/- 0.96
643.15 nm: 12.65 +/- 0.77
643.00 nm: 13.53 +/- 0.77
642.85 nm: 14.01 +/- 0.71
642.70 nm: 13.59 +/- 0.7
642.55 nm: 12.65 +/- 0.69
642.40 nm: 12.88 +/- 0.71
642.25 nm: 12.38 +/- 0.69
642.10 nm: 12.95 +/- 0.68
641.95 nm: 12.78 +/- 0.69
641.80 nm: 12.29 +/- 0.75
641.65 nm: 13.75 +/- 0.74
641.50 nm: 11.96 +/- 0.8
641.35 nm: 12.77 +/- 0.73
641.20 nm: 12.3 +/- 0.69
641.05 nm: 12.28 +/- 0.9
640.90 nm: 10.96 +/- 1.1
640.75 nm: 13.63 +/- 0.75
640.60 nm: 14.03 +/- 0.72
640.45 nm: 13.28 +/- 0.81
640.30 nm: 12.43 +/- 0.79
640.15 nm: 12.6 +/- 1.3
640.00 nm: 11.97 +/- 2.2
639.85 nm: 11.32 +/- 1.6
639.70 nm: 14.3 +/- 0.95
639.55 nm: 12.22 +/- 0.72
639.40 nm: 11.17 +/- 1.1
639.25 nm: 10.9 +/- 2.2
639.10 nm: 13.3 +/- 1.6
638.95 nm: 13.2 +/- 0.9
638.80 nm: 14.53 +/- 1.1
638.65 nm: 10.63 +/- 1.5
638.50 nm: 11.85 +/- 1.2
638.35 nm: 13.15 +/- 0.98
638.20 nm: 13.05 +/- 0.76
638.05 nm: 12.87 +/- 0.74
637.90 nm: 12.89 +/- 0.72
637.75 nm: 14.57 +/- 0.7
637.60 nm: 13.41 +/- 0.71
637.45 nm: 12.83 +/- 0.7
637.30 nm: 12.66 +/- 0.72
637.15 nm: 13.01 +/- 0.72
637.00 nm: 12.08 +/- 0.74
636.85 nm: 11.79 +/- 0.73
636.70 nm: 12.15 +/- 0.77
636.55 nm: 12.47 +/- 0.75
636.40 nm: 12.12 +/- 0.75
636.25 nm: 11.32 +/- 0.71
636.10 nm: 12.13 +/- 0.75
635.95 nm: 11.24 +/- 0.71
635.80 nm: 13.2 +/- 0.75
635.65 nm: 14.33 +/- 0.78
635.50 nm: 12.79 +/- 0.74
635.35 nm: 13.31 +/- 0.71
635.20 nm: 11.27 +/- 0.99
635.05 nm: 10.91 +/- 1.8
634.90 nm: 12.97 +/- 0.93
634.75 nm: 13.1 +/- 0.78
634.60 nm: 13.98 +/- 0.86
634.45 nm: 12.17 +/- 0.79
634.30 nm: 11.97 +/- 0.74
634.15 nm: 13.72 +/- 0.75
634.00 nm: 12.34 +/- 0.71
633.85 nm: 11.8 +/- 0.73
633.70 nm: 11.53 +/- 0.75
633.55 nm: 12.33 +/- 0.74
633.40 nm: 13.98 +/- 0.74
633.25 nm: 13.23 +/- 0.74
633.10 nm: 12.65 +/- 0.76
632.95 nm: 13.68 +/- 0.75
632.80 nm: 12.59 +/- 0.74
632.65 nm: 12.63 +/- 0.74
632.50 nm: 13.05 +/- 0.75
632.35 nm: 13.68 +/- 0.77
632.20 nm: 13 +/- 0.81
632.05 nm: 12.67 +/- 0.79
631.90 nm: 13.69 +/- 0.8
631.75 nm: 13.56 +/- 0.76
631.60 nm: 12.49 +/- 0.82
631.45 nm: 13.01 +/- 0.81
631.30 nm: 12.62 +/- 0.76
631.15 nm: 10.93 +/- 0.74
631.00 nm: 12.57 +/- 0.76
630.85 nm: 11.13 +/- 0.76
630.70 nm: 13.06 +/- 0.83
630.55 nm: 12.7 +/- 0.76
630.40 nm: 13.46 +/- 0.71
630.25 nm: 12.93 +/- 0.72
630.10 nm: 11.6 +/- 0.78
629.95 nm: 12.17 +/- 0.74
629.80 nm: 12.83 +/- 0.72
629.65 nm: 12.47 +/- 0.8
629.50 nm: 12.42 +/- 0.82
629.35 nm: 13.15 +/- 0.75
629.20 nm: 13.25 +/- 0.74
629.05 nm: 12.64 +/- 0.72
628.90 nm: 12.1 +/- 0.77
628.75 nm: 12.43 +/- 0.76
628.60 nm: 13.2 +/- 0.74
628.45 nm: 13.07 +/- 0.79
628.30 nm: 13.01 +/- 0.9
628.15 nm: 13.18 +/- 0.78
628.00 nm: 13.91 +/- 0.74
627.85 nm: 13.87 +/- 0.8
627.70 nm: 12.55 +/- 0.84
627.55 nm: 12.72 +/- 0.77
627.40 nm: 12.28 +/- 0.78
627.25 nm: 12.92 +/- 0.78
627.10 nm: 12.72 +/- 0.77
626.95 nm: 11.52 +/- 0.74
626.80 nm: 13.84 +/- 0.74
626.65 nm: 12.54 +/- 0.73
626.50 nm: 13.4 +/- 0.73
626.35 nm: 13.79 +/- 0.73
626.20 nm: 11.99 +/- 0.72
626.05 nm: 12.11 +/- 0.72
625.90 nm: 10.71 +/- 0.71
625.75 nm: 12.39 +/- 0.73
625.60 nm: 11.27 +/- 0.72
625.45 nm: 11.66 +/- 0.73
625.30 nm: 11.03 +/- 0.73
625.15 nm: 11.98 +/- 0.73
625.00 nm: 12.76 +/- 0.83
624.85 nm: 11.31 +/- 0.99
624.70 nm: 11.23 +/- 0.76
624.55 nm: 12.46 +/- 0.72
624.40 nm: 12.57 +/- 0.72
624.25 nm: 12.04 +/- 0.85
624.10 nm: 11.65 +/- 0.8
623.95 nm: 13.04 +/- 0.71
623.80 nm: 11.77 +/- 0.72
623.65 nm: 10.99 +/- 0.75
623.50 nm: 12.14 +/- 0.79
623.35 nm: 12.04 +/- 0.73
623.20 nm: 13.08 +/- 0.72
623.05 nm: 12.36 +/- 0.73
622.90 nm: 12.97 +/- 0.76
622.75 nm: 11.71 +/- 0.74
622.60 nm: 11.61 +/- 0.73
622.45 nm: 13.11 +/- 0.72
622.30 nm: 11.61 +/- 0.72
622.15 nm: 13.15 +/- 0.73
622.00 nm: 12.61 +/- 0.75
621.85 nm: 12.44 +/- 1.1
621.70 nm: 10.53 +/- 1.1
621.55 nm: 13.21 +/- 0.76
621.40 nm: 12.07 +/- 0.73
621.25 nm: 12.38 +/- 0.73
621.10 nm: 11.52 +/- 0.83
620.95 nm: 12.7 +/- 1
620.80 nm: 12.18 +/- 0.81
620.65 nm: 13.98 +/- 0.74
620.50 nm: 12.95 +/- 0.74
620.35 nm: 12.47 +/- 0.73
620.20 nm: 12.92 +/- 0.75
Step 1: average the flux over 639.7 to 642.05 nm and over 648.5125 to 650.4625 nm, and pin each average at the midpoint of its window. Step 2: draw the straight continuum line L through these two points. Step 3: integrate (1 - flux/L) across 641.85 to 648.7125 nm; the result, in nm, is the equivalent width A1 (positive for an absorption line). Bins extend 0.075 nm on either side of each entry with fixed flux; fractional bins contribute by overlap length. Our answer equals -0.26 nm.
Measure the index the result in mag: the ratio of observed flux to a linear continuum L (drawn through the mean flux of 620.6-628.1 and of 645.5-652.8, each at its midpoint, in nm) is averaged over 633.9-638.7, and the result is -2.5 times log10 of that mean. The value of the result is 0.01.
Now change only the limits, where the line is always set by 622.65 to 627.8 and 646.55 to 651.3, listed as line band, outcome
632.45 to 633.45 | -0.05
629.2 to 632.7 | -0.02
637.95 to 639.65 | 0.02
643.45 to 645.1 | -0.01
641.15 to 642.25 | 0.01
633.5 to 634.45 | 0.02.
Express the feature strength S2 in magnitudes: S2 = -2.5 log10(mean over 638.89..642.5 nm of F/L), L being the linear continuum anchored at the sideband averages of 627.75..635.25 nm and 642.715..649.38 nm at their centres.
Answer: 0.04 mag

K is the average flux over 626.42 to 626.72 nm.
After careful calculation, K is 13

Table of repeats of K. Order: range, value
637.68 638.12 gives 13.4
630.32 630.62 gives 13.1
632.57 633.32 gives 13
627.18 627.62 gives 12.6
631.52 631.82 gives 13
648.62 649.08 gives 12.8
